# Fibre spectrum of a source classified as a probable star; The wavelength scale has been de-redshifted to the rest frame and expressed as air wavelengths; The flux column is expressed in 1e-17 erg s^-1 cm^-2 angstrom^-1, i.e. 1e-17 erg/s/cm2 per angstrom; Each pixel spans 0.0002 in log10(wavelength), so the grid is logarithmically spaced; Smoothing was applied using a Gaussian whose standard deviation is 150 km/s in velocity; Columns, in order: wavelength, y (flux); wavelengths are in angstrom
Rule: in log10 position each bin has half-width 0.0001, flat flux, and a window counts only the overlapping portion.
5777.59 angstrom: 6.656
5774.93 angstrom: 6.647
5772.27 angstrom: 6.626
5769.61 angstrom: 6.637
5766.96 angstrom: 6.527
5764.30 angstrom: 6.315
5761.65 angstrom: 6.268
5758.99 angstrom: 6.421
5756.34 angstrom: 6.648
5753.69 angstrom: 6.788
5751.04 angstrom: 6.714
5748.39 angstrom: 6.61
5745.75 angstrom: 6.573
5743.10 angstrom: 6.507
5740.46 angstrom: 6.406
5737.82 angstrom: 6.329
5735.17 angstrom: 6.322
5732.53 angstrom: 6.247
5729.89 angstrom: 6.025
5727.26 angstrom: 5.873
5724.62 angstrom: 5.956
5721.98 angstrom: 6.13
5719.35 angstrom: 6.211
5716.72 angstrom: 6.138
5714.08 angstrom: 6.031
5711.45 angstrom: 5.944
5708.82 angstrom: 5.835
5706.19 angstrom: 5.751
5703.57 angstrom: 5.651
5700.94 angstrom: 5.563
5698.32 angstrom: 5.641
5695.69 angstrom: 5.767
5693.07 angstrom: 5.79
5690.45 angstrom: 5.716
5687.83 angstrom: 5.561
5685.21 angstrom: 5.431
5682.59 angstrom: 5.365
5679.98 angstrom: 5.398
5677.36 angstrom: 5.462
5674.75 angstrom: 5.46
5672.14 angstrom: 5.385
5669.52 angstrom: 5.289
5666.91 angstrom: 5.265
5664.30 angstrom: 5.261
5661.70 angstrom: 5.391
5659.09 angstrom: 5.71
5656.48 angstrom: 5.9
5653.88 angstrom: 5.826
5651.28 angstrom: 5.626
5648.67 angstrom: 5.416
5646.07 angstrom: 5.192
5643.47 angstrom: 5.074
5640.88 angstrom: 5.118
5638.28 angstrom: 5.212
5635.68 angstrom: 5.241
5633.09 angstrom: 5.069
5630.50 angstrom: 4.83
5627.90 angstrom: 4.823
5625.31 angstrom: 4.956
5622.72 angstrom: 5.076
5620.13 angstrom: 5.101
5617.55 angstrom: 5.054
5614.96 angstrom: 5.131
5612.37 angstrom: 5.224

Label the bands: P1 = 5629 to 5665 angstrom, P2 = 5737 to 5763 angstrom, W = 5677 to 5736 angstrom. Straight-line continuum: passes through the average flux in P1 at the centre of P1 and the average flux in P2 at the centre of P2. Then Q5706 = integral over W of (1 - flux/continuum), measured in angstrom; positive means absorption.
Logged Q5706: 2.08 angstrom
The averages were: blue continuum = 5.35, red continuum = 6.53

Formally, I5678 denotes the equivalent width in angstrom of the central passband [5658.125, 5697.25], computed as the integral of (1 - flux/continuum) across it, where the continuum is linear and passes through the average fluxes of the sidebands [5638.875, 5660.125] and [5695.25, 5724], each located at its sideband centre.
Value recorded 1.3 angstrom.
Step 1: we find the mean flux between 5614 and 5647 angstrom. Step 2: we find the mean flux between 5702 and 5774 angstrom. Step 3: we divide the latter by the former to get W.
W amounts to 1.24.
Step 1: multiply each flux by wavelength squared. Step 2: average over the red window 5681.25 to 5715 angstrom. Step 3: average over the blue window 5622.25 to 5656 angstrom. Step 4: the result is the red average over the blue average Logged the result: 1.12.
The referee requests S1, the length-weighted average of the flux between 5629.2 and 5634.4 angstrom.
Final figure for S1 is 4.95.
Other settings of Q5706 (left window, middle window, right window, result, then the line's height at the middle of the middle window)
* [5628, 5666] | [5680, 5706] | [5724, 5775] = 1.0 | 5.82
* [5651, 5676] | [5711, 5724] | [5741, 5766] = 0.1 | 6.12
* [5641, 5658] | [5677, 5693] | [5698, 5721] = 0.6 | 5.72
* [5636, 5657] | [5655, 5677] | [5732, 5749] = 0.6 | 5.61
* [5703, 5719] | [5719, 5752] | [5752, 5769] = -0.5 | 6.21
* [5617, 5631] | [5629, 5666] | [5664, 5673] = -1.4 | 5.14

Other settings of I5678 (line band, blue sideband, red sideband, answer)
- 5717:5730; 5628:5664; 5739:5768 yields 0.30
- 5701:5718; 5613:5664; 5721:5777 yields 0.37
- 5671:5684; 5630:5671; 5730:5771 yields 0.55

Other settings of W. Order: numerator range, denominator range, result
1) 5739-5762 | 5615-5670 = 1.25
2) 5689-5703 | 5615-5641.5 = 1.13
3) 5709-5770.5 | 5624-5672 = 1.19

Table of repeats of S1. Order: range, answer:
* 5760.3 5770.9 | 6.44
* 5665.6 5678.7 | 5.37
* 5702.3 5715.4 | 5.84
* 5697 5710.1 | 5.69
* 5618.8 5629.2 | 4.99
